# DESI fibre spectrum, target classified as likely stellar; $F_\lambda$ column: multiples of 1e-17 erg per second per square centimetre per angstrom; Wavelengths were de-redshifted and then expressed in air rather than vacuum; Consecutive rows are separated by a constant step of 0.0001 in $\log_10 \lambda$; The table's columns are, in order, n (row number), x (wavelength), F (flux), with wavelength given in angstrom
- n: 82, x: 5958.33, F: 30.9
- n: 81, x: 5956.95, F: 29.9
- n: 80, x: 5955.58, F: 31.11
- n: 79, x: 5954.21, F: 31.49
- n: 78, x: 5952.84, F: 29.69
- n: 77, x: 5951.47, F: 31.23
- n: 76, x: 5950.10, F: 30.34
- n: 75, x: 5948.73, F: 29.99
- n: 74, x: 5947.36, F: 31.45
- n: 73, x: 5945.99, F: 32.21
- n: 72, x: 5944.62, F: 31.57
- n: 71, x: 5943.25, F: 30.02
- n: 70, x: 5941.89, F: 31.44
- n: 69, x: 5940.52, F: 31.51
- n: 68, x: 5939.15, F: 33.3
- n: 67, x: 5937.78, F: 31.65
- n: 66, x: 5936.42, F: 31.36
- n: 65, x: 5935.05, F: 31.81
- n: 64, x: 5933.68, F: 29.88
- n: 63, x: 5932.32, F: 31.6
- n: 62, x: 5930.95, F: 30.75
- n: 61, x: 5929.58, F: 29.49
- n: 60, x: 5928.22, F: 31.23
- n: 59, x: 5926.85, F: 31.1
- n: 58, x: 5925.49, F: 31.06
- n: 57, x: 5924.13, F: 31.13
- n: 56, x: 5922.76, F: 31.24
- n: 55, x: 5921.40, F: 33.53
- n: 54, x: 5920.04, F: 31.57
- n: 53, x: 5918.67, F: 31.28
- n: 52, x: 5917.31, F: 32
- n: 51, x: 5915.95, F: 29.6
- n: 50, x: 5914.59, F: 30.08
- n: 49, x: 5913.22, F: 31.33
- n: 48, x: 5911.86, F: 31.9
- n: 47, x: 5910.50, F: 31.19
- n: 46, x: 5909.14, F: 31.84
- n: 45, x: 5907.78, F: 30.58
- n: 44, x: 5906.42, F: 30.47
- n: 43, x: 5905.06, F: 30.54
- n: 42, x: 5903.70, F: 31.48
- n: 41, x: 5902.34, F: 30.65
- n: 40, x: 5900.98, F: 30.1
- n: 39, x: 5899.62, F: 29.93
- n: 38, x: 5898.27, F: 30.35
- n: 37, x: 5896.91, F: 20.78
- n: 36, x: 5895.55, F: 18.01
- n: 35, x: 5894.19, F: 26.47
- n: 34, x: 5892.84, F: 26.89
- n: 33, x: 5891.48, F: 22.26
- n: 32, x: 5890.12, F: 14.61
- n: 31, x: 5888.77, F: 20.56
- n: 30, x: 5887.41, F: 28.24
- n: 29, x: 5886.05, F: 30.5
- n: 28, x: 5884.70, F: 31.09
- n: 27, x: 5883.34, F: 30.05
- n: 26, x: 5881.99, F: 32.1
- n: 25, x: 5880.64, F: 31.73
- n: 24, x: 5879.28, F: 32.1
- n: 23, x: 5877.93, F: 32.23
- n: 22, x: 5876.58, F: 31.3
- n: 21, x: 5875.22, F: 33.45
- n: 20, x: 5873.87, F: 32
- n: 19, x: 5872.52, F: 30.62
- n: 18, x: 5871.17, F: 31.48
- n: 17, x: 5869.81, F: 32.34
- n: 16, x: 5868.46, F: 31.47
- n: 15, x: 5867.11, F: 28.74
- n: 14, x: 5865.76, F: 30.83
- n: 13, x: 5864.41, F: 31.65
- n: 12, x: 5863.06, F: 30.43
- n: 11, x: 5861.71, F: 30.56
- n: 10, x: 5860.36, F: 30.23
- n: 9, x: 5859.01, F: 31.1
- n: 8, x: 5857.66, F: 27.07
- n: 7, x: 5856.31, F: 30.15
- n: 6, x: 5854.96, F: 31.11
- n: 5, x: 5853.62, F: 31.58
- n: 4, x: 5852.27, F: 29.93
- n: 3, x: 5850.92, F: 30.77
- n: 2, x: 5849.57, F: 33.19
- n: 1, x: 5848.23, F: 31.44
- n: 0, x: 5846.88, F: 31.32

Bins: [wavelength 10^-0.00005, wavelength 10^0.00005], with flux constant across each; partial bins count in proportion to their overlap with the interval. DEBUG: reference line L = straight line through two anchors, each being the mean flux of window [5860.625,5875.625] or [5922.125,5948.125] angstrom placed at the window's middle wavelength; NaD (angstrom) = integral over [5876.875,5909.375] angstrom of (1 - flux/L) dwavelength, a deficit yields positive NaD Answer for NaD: 3.3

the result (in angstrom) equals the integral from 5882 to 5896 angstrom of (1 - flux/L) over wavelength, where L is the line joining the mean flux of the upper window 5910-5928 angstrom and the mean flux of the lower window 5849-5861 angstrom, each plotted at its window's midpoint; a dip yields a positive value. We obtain 2.54 angstrom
